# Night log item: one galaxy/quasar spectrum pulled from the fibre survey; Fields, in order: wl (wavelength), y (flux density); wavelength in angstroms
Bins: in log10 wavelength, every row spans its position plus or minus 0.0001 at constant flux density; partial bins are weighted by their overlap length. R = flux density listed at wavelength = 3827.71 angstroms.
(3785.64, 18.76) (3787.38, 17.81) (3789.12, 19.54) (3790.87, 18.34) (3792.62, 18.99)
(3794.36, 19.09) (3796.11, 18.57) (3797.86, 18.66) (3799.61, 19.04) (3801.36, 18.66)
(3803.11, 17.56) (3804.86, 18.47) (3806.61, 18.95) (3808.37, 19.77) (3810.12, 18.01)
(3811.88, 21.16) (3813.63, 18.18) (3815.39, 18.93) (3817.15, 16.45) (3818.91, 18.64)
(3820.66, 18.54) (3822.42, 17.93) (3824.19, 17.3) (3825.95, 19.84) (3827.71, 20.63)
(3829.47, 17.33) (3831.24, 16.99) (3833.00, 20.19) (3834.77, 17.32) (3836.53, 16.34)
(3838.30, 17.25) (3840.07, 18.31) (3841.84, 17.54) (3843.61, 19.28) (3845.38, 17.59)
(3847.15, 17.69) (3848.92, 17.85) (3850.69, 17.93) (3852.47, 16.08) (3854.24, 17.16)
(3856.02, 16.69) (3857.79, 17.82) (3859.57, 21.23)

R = 20.63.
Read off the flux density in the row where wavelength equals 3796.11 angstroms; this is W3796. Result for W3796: 18.57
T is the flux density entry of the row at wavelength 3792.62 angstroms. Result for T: 18.99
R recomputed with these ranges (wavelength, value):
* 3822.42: 17.93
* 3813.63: 18.18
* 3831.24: 16.99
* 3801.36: 18.66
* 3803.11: 17.56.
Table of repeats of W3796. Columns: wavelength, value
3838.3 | 17.25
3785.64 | 18.76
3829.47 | 17.33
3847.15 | 17.69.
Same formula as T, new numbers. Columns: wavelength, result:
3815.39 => 18.93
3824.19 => 17.3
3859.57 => 21.23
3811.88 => 21.16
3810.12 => 18.01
